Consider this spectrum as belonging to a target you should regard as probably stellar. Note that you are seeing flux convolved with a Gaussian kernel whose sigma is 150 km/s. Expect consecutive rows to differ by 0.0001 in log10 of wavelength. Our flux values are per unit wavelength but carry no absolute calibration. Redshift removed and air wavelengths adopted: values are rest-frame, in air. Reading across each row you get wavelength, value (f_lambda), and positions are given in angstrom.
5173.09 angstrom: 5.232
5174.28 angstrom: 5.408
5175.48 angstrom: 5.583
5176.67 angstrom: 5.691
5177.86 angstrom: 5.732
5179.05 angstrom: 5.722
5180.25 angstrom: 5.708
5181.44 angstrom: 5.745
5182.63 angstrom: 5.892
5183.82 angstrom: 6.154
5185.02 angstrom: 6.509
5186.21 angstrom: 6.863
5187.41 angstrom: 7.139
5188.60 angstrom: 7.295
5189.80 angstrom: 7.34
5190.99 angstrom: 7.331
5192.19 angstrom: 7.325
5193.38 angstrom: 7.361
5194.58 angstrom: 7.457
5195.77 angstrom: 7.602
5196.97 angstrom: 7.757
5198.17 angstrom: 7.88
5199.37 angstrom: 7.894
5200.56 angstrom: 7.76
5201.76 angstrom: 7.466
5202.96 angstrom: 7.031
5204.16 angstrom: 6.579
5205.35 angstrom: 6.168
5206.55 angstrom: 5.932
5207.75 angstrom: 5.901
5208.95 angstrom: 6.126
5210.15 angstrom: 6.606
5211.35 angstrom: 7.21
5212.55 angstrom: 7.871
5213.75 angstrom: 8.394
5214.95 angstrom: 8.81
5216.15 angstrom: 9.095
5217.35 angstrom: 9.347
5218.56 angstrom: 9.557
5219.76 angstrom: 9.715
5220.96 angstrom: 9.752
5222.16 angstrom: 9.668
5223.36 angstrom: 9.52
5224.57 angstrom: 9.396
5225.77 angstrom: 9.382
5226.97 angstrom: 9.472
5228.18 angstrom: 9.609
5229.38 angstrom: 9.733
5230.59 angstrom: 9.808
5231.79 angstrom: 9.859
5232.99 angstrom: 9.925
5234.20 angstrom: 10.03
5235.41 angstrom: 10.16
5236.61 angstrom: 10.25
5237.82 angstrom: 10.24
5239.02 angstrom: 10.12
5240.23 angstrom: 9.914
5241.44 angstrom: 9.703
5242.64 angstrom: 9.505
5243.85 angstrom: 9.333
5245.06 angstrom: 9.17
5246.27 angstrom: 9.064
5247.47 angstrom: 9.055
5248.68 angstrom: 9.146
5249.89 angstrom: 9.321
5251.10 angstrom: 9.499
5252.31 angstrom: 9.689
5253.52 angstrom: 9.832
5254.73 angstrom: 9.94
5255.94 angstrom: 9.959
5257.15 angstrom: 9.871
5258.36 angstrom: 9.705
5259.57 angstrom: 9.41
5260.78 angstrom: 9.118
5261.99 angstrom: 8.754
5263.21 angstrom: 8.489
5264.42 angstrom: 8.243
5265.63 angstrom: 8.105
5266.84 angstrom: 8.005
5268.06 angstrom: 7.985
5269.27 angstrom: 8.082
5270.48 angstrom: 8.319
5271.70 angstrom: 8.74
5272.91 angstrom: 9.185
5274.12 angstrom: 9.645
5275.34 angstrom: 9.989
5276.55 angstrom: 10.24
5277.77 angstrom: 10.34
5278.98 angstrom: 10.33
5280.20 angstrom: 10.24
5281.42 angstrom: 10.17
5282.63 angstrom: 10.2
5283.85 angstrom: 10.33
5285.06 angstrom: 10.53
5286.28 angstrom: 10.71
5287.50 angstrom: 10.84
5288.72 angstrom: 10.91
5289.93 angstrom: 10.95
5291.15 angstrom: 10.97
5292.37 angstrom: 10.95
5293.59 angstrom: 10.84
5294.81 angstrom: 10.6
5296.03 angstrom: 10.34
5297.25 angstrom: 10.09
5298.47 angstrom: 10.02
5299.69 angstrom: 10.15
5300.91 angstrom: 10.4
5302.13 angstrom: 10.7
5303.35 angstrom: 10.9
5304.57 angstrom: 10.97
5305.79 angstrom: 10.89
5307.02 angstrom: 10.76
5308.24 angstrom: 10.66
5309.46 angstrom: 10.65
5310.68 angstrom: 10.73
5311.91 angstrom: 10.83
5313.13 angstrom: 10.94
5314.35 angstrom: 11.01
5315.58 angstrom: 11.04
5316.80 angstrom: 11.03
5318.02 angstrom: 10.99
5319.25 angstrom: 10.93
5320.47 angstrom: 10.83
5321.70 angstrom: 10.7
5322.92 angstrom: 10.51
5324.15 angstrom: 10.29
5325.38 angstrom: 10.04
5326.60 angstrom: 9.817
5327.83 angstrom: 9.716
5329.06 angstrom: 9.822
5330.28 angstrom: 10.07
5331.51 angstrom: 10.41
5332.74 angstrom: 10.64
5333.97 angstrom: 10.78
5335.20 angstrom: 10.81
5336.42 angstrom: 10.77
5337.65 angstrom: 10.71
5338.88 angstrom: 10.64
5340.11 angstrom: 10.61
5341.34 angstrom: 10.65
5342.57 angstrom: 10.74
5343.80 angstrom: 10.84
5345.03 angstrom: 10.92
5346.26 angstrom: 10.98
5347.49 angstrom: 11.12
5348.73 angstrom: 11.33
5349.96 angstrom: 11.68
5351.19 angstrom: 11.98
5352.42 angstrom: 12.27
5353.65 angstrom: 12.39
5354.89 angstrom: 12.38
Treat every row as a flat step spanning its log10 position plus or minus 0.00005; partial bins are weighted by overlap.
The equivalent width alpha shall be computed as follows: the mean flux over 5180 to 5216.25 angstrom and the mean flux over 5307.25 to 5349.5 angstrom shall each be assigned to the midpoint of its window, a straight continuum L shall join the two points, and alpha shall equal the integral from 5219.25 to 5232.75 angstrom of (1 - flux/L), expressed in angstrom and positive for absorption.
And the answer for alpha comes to -3.1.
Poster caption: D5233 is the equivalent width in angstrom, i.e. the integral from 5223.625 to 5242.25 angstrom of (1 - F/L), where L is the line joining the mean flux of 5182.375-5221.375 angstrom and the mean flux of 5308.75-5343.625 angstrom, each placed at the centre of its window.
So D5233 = -3.5 angstrom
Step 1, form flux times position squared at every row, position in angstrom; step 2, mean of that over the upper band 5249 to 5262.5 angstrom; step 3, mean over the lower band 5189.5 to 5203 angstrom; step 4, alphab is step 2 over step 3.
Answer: 1.3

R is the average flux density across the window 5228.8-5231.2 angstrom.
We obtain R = 9.77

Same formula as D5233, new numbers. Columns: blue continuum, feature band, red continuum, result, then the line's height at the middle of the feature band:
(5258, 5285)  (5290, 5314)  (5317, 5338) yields -1.78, 9.93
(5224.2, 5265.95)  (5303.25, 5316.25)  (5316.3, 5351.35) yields -0.61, 10.4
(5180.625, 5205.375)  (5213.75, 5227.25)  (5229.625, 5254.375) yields -1.33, 8.54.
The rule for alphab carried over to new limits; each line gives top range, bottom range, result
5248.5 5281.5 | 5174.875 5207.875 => 1.41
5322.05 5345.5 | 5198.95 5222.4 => 1.40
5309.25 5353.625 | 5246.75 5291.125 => 1.15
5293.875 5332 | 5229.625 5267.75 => 1.14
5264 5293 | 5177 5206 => 1.46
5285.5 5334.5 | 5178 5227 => 1.46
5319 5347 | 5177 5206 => 1.61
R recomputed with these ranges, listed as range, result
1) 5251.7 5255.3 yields 9.81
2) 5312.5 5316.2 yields 11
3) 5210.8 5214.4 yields 7.85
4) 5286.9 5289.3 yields 10.9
